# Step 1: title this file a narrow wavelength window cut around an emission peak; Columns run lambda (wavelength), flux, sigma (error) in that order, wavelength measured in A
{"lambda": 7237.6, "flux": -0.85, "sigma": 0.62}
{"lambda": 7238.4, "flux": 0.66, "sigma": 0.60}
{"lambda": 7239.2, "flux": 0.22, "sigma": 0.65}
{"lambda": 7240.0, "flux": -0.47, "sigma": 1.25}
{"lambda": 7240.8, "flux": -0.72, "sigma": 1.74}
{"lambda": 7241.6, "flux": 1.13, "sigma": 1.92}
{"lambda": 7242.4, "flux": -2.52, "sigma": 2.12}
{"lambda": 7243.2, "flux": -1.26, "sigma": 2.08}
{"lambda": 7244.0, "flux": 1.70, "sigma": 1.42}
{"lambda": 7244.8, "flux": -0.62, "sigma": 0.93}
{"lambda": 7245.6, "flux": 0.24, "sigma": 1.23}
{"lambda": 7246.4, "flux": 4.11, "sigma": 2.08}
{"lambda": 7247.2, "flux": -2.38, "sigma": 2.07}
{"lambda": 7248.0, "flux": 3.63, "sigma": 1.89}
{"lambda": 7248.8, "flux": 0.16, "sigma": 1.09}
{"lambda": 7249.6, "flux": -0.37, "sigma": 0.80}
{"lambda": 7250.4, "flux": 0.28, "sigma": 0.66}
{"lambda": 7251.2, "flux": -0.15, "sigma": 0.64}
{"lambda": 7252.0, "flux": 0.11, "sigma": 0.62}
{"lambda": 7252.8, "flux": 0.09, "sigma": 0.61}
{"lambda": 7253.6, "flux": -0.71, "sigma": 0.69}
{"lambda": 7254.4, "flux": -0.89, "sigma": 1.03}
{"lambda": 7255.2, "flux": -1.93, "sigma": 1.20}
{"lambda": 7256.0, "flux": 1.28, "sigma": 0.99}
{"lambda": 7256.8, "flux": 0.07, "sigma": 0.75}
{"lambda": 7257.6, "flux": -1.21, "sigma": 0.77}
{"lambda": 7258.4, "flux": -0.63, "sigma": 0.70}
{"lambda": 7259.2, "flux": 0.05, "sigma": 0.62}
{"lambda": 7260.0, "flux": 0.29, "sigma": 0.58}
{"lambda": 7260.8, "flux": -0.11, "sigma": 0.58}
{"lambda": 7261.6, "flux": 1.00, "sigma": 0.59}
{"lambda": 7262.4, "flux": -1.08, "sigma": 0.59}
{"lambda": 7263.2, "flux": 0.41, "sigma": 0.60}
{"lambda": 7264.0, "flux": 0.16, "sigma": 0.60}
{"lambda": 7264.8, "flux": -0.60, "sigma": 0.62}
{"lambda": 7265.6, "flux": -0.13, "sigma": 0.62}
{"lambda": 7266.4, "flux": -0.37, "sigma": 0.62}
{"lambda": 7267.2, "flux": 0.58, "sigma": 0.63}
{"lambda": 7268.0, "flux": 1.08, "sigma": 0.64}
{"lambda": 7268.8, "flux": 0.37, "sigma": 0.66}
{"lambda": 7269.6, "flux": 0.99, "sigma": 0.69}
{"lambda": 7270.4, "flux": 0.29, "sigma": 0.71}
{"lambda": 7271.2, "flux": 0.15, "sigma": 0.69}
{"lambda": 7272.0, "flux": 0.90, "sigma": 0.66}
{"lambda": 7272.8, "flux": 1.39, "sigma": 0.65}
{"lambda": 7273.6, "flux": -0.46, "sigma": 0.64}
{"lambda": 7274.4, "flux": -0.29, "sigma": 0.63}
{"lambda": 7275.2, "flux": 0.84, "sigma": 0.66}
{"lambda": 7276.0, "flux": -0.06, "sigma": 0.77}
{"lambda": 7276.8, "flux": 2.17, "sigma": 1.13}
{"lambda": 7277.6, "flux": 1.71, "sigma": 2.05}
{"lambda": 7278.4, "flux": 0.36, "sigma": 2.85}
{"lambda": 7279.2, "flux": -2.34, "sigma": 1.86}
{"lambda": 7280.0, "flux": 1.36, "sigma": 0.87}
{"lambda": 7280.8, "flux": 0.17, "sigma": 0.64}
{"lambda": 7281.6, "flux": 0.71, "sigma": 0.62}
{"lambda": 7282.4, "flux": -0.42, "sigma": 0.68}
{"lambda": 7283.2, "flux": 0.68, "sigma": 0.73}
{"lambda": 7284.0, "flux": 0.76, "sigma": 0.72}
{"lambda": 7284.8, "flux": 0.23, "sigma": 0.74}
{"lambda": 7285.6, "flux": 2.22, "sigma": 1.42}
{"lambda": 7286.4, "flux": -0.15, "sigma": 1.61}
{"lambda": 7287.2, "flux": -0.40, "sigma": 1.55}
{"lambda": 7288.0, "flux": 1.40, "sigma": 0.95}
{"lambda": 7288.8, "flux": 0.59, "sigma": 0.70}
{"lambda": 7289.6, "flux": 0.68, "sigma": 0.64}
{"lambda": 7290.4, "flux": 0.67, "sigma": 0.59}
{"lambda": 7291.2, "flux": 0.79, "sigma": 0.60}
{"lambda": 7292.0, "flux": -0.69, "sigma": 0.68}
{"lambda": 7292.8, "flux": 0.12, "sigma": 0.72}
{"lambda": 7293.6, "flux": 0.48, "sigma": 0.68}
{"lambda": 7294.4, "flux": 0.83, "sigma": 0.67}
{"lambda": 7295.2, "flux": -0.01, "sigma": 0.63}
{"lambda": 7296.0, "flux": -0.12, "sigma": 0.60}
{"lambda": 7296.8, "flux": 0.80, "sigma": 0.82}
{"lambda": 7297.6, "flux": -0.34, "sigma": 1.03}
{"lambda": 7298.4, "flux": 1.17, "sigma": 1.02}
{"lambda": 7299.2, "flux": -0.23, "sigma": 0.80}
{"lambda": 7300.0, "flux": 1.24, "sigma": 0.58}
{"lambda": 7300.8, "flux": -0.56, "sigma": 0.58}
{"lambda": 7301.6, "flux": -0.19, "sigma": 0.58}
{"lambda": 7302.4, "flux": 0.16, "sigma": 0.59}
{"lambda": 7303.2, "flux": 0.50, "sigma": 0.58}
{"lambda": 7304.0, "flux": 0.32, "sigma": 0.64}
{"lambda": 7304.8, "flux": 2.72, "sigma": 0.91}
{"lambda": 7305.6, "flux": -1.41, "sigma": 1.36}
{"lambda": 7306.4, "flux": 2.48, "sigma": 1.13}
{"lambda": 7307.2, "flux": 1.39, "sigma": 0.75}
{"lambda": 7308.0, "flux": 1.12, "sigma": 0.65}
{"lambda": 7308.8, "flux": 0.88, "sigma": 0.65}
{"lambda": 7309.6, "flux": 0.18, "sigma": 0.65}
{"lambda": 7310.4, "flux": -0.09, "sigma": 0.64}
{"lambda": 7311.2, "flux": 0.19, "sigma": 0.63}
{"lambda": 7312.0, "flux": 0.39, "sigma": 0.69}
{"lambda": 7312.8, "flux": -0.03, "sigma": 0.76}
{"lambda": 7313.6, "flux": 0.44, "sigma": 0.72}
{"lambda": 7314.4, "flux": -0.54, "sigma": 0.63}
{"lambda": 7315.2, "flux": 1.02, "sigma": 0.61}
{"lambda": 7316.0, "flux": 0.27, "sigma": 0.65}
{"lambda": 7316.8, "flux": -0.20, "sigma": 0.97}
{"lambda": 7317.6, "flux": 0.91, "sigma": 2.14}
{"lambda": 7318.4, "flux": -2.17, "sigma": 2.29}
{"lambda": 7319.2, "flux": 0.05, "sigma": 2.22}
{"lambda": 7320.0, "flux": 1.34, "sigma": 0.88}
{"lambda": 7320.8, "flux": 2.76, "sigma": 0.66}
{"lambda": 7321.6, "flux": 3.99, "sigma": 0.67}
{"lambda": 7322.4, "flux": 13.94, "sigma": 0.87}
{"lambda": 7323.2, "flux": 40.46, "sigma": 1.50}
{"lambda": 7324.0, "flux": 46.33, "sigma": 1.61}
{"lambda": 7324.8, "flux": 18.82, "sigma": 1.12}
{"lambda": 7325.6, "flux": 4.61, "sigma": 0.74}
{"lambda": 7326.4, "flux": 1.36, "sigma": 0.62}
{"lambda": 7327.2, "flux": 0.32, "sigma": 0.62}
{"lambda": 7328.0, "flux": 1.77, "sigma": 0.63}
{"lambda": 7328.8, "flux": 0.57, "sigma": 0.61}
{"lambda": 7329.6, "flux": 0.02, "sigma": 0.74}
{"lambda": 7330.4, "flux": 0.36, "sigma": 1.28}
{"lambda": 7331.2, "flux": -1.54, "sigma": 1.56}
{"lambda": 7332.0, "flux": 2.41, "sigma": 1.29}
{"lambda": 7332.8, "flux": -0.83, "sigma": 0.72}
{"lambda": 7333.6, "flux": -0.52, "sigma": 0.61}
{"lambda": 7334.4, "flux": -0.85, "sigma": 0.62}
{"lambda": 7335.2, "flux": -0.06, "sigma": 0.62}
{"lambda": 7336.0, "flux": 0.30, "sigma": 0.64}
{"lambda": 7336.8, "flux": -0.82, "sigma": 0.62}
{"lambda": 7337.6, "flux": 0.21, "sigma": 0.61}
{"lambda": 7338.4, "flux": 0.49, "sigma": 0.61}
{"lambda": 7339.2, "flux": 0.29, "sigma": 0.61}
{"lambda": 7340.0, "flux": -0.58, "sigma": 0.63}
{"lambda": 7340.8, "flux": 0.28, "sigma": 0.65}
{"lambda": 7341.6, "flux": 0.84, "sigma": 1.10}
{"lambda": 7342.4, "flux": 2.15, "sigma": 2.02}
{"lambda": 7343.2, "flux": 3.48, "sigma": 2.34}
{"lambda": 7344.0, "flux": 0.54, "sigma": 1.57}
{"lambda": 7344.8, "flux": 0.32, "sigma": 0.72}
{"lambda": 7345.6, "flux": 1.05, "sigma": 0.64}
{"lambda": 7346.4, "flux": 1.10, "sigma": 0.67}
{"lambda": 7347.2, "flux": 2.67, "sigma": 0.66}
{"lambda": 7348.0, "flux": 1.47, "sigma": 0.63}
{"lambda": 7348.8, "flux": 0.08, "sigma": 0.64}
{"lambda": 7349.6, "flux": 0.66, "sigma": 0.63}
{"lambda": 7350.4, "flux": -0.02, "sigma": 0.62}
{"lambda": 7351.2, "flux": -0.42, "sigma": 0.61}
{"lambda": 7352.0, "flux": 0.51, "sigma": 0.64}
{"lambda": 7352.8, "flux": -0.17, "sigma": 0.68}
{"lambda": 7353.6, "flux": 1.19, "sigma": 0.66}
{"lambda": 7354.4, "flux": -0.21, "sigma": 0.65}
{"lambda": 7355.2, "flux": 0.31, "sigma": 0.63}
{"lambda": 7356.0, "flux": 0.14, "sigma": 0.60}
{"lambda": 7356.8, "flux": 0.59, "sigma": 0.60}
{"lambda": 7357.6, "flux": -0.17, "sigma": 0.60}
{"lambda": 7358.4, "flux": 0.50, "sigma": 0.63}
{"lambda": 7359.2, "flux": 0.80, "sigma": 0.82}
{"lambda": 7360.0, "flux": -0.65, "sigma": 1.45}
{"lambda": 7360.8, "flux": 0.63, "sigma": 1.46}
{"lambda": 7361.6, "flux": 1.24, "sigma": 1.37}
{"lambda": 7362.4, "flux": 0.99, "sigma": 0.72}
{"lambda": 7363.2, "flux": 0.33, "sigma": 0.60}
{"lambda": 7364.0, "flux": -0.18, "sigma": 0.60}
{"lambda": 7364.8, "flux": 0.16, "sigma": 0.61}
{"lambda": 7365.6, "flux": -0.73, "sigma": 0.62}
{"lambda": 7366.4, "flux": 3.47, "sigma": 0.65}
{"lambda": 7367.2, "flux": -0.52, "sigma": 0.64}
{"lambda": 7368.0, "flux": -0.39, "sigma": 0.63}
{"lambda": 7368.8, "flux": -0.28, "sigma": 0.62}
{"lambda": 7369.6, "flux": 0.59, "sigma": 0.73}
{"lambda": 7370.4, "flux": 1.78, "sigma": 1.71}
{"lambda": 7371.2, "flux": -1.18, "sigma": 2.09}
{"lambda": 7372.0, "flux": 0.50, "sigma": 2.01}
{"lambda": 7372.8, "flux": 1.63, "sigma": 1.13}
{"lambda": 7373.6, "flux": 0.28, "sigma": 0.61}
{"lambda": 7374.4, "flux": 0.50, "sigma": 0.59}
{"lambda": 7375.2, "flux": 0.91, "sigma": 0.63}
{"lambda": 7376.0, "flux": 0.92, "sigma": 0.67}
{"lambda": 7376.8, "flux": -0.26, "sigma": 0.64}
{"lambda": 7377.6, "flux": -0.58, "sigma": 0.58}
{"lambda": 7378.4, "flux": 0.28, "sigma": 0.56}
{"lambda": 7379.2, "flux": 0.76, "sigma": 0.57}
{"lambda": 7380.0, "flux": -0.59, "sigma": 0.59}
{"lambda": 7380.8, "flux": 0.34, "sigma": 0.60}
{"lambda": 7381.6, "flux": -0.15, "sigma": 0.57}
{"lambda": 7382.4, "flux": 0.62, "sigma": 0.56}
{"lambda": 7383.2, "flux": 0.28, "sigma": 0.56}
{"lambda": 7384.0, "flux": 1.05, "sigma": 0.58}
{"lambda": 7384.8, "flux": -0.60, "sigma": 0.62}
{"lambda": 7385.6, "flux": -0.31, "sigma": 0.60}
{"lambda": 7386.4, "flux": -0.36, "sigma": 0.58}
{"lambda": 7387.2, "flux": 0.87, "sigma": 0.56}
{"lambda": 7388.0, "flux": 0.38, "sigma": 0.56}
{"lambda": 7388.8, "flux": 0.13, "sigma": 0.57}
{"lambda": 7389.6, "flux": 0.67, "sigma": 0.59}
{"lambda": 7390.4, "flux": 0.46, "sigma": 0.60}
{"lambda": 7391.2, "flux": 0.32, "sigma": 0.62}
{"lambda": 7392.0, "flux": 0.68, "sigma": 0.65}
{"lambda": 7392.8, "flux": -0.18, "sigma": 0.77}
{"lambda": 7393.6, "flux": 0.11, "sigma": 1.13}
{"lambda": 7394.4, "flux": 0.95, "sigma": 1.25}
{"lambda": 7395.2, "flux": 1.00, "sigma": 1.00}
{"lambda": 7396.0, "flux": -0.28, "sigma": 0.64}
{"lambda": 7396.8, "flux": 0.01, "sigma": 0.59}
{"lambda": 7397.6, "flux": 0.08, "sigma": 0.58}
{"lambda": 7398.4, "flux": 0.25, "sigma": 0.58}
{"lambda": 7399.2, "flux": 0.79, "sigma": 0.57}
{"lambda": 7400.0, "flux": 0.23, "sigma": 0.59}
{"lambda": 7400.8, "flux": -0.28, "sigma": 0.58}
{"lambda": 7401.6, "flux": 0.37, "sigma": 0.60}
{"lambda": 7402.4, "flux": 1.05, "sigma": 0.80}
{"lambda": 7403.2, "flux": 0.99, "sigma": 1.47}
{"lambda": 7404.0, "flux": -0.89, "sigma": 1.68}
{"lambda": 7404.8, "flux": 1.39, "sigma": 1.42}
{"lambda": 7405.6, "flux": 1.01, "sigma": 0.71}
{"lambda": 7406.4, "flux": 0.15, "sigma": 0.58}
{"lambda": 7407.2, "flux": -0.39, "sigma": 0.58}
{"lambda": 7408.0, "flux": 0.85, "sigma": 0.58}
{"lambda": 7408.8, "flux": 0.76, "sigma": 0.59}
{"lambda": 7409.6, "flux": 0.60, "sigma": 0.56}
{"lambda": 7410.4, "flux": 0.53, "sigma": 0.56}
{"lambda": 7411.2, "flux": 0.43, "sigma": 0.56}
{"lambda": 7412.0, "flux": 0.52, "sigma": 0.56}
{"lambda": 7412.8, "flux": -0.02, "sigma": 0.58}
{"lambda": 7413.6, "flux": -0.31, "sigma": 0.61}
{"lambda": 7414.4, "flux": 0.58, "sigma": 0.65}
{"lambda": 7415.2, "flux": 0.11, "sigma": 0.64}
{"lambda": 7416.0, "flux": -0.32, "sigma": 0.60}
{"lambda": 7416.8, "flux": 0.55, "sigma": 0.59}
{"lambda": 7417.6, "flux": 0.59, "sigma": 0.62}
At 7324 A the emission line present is H-alpha 6563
